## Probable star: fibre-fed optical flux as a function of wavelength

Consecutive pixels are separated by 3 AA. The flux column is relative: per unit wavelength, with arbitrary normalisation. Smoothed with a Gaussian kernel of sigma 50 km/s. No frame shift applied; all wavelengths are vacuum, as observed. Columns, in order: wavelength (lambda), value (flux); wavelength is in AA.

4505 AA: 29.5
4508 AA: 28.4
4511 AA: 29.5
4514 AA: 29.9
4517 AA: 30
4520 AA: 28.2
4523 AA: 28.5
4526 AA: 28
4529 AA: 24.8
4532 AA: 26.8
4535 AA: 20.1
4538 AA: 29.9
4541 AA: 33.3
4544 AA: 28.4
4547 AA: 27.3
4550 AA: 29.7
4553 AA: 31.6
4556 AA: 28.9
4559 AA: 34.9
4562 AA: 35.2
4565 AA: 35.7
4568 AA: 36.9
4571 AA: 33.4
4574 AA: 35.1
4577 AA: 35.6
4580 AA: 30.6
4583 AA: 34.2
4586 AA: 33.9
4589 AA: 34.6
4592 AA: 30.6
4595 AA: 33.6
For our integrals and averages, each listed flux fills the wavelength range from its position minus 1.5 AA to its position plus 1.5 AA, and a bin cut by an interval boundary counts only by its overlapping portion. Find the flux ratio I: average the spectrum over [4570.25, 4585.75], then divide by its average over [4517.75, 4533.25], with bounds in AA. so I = 1.23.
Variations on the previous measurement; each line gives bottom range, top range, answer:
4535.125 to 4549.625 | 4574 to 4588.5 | 1.17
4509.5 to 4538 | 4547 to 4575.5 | 1.21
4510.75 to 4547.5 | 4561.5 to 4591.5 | 1.23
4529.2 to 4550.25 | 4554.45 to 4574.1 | 1.24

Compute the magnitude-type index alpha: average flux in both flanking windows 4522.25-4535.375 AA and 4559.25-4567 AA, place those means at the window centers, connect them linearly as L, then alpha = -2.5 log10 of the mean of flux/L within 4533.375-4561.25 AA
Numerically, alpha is 0.06 mag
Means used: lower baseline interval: 26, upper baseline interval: 35.5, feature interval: 29.5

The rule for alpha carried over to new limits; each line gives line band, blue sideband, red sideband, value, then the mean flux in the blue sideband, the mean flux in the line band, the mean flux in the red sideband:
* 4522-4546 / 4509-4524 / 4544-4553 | 0.06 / 29.2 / 27.4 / 29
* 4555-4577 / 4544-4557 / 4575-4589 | -0.10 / 29.3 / 34.5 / 33.7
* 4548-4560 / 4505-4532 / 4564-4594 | 0.03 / 28.4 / 31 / 34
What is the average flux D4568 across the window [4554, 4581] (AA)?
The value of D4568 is 34.1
